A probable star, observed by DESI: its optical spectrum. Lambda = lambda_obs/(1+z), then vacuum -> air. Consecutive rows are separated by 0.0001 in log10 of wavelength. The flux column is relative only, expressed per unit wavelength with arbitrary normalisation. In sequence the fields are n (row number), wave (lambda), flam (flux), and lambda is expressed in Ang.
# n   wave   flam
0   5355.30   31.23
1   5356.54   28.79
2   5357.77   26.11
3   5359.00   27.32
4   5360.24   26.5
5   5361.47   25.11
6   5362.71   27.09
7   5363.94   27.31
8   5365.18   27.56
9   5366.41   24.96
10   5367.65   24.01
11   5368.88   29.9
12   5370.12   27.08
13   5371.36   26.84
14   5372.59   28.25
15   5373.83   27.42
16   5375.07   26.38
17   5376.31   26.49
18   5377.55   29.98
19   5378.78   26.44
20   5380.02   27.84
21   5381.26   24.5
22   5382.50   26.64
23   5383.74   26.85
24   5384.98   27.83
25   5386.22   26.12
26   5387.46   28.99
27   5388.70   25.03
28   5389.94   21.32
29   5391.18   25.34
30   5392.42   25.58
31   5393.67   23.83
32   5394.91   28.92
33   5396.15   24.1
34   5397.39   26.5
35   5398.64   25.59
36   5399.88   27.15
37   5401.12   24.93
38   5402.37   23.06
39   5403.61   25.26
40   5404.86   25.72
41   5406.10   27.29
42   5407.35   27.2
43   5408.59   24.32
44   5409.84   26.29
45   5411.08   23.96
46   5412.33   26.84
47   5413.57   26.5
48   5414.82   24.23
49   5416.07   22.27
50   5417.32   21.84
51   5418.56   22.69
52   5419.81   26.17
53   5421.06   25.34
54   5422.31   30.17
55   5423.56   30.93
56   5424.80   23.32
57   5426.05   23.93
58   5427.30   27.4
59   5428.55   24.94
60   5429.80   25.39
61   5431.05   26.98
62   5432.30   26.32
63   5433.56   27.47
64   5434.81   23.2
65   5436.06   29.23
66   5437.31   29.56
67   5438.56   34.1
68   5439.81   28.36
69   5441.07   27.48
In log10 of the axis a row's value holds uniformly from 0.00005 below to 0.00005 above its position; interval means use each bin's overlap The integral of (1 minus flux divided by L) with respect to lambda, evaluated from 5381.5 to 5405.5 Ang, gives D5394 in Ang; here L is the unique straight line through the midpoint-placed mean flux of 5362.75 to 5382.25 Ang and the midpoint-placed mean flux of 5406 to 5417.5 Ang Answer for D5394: 0.3 Ang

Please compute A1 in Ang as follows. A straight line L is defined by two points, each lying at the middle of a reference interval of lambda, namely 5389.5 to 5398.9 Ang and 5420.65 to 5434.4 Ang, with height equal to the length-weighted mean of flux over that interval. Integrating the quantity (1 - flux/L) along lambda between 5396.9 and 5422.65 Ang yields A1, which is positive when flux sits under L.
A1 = 0.5 Ang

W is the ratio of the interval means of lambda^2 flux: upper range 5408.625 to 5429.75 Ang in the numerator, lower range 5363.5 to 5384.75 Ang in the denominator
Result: 0.96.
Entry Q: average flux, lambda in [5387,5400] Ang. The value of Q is 25.6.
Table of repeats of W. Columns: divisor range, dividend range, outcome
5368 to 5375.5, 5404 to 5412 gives 0.95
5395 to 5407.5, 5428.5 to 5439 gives 1.08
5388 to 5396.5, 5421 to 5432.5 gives 1.08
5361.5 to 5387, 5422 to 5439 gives 1.03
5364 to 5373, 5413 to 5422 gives 0.92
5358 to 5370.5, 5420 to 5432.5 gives 1.02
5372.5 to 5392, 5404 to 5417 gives 0.97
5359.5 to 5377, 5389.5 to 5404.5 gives 0.95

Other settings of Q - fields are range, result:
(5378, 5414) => 25.9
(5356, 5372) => 26.8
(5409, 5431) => 25.5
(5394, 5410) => 25.8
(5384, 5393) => 25.8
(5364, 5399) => 26.5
